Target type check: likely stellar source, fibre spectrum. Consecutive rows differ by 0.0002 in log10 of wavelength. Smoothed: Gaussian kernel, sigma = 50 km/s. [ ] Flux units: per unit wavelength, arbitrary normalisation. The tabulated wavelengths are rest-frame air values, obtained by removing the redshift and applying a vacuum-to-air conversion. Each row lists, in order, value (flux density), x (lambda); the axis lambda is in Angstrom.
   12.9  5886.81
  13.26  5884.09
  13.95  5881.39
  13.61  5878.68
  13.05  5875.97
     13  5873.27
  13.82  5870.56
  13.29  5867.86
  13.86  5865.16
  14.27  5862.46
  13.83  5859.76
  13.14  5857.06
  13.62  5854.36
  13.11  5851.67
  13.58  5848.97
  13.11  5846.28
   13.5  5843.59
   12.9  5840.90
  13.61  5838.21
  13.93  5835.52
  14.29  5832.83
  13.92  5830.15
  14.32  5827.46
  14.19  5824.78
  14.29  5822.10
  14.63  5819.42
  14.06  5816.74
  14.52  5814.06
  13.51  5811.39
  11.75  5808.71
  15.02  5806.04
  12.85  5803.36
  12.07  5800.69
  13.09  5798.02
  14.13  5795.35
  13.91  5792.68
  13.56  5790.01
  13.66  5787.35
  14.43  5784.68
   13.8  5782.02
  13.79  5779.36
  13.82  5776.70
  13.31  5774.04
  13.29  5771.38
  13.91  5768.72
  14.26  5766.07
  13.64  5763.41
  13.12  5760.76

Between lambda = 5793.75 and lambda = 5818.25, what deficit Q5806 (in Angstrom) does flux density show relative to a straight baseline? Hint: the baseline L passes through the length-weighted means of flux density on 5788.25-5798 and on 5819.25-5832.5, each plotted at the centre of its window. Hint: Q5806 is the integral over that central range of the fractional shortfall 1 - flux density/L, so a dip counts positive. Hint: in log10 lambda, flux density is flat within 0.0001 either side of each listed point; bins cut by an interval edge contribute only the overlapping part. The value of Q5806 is 0.9 Angstrom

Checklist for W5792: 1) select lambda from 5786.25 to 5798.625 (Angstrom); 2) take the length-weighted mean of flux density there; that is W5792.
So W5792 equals 13.7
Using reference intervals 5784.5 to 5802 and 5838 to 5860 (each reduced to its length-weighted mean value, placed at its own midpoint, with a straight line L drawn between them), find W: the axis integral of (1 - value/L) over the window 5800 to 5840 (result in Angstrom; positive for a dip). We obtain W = -1.2 Angstrom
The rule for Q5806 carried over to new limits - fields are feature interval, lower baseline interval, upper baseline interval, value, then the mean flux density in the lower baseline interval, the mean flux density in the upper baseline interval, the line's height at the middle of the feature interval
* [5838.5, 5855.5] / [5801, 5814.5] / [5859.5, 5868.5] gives 0.5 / 13.4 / 13.9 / 13.7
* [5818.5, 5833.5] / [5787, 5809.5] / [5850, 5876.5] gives -0.9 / 13.4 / 13.5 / 13.4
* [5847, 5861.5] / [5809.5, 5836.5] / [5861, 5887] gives 0.3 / 14.1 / 13.5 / 13.8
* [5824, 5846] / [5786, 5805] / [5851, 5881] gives -0.6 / 13.3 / 13.5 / 13.4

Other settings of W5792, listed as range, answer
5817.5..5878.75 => 13.7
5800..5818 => 13.4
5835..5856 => 13.4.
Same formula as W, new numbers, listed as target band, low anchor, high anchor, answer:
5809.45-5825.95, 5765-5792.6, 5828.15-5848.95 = -0.5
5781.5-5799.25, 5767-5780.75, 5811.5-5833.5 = 0.1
